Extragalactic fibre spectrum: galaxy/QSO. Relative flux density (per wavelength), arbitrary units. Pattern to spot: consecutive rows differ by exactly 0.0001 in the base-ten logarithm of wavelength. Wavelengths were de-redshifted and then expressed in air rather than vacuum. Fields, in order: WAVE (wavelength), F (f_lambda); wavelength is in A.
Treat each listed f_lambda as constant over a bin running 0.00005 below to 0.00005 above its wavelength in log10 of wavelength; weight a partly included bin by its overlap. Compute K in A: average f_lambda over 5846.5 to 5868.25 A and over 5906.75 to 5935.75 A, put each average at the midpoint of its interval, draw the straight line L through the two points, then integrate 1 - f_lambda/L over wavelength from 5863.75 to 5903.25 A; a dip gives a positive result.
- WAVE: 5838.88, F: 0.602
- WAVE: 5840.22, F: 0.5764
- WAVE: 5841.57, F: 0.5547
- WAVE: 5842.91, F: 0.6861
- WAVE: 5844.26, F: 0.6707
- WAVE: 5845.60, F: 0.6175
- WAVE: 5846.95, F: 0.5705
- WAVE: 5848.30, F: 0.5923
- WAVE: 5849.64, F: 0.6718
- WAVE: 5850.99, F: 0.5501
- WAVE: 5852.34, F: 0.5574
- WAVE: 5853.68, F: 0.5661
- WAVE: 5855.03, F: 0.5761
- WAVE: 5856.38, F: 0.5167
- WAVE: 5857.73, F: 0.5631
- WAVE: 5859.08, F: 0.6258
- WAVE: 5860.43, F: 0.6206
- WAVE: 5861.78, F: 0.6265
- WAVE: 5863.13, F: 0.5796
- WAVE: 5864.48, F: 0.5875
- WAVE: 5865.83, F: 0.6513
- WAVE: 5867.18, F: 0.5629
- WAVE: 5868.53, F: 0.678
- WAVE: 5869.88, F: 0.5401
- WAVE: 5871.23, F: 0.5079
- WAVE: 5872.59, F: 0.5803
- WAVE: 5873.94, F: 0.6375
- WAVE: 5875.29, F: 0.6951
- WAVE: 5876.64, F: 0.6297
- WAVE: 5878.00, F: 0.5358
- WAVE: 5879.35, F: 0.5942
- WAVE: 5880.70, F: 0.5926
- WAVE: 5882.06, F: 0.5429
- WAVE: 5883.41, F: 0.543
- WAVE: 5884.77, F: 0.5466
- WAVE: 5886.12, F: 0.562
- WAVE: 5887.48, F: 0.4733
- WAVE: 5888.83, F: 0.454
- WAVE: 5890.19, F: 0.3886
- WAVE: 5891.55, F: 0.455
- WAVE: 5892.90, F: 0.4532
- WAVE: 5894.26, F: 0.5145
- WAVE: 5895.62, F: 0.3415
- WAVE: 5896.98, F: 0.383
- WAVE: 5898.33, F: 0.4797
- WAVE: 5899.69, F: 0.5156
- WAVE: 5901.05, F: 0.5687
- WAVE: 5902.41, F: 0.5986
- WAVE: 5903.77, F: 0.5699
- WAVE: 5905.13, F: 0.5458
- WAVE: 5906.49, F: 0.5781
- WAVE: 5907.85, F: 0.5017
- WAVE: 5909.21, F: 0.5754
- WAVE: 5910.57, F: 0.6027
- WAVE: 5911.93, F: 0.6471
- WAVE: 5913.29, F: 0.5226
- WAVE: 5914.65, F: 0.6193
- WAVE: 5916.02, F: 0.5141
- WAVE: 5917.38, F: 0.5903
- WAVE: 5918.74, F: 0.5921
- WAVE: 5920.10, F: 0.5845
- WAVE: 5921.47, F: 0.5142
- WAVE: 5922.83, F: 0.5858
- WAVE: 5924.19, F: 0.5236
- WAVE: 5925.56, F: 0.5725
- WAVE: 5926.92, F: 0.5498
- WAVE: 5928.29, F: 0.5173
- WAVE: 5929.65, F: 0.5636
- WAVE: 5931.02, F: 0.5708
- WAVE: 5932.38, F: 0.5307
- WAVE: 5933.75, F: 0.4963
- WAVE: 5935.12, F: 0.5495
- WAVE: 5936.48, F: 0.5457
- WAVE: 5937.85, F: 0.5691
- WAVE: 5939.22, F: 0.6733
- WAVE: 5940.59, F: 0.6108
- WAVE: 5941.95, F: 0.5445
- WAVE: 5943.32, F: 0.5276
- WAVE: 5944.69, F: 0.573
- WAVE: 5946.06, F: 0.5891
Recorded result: 2.7 A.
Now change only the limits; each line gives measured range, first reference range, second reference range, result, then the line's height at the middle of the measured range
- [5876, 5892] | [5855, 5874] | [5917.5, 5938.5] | 1.4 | 0.578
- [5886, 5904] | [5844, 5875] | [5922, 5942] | 3.1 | 0.578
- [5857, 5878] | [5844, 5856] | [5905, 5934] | -0.7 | 0.584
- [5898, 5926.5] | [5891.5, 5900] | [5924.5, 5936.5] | -4.2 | 0.492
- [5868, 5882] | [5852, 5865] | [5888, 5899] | -2.3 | 0.513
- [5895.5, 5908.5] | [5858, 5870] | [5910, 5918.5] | 1.6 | 0.59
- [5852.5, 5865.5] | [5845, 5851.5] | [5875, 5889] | 0.1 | 0.588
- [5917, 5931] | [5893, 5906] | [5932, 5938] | -0.9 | 0.525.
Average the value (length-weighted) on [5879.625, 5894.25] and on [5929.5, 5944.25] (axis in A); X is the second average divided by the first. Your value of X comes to 1.11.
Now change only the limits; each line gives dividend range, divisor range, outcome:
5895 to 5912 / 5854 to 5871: 0.89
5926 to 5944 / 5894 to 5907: 1.10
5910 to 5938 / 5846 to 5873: 0.95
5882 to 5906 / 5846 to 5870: 0.84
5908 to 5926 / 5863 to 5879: 0.95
